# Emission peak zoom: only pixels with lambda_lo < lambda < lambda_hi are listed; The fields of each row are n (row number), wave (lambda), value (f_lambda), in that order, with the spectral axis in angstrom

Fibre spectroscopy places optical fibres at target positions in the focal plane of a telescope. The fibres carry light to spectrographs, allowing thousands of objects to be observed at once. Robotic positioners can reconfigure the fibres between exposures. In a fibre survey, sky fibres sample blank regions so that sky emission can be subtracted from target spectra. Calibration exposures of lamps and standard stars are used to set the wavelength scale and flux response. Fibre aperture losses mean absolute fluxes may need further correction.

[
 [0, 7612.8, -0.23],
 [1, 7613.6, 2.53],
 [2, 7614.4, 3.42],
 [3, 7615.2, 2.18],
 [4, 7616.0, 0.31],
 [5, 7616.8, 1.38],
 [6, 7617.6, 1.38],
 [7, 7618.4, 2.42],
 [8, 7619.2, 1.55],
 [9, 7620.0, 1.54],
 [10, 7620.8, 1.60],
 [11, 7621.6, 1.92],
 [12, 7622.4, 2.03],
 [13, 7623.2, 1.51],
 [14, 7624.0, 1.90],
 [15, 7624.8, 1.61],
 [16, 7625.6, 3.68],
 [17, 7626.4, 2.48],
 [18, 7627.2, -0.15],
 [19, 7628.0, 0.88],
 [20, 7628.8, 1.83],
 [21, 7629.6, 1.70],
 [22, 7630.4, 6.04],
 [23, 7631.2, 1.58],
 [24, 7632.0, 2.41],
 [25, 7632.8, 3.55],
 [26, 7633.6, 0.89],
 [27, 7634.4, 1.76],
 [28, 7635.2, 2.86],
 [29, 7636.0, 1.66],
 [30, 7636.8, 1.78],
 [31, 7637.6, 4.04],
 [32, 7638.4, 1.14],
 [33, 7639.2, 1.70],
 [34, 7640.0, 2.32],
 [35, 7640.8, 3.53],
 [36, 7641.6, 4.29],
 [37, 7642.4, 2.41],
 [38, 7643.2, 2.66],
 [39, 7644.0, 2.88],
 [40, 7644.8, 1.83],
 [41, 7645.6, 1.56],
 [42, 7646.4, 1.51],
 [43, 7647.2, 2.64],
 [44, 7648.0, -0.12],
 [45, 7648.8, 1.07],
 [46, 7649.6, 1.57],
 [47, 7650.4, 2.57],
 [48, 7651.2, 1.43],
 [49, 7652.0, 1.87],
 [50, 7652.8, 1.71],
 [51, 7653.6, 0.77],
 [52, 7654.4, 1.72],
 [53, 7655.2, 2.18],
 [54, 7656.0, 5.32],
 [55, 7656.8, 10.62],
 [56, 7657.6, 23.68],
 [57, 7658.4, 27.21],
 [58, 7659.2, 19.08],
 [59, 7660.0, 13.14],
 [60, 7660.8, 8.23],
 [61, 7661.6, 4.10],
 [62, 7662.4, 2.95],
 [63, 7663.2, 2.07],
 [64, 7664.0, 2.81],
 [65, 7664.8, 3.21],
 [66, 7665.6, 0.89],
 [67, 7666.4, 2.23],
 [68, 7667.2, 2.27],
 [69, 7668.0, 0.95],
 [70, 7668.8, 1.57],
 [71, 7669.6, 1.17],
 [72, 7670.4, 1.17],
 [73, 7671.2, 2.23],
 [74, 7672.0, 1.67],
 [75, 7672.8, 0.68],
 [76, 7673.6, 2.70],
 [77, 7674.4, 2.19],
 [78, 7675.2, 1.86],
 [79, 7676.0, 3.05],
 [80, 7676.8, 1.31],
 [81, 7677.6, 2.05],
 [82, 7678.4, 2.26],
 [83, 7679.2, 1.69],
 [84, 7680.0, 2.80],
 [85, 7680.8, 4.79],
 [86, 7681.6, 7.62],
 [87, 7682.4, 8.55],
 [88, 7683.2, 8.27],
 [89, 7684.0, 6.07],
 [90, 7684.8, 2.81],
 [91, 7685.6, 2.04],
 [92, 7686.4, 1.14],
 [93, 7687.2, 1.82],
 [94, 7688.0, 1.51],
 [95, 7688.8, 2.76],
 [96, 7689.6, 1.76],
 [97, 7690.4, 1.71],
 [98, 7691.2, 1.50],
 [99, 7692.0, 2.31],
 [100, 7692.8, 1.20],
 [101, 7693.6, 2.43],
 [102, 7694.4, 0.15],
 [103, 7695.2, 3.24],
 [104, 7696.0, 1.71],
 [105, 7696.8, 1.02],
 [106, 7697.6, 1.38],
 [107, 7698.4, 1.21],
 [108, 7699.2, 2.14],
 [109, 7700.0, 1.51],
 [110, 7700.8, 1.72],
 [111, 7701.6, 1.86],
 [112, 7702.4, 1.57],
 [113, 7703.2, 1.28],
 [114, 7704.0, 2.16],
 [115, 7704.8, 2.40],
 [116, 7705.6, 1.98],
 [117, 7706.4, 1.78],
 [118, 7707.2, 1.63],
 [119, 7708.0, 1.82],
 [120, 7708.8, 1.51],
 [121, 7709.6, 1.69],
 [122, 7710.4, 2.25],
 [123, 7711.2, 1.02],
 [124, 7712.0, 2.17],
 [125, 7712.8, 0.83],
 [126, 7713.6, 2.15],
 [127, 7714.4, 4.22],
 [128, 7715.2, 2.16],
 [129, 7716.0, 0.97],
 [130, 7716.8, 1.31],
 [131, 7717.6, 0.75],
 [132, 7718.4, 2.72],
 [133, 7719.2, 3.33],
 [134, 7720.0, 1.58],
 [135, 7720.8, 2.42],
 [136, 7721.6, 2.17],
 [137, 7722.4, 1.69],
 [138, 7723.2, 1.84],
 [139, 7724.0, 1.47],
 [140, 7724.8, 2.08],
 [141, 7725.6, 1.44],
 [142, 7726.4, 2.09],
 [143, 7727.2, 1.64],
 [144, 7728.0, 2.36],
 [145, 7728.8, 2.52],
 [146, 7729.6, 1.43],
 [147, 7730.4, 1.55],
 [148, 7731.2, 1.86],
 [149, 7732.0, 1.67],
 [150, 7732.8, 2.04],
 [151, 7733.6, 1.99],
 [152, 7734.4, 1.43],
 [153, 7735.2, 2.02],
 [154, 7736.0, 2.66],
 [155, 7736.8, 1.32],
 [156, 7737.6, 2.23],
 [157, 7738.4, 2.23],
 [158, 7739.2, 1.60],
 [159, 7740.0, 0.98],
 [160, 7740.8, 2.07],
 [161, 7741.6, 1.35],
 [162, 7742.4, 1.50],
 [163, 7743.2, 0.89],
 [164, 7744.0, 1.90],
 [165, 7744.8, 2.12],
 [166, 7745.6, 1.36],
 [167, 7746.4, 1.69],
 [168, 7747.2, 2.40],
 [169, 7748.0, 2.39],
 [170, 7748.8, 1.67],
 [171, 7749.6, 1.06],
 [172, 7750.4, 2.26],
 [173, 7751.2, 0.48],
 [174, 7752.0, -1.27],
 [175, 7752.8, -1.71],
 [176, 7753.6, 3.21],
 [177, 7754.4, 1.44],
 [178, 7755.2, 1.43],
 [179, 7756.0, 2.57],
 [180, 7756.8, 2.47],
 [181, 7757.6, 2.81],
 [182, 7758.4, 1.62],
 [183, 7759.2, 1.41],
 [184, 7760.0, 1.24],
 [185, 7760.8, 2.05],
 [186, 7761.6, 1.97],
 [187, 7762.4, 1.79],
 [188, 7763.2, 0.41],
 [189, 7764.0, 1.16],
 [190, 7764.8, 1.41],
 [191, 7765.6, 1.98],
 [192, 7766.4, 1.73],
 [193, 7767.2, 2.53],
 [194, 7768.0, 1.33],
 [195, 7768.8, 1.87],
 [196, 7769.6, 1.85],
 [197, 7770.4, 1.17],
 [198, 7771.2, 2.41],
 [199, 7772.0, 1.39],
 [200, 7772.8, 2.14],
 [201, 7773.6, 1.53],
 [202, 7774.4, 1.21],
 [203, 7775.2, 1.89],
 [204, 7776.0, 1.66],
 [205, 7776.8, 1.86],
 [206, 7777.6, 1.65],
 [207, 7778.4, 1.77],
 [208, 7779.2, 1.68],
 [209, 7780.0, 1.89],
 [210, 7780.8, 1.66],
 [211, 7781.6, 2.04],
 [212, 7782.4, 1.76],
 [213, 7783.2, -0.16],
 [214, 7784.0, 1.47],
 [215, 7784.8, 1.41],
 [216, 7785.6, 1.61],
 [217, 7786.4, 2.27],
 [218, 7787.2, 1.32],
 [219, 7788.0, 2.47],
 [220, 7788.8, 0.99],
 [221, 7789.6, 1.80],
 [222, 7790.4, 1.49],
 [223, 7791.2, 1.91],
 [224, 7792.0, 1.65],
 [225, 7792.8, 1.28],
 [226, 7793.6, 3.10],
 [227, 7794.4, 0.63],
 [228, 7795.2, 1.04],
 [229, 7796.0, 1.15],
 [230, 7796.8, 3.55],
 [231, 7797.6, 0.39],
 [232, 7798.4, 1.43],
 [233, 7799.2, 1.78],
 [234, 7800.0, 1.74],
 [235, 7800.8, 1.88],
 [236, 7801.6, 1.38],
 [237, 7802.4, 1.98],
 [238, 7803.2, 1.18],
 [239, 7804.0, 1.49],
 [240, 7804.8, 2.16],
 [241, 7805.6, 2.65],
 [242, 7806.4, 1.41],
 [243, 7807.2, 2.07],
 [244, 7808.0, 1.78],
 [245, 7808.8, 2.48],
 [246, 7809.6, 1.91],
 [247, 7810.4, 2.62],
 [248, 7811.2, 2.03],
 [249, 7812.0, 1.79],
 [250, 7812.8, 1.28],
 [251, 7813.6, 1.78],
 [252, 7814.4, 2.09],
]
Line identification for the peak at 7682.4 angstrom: [N II] 6583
